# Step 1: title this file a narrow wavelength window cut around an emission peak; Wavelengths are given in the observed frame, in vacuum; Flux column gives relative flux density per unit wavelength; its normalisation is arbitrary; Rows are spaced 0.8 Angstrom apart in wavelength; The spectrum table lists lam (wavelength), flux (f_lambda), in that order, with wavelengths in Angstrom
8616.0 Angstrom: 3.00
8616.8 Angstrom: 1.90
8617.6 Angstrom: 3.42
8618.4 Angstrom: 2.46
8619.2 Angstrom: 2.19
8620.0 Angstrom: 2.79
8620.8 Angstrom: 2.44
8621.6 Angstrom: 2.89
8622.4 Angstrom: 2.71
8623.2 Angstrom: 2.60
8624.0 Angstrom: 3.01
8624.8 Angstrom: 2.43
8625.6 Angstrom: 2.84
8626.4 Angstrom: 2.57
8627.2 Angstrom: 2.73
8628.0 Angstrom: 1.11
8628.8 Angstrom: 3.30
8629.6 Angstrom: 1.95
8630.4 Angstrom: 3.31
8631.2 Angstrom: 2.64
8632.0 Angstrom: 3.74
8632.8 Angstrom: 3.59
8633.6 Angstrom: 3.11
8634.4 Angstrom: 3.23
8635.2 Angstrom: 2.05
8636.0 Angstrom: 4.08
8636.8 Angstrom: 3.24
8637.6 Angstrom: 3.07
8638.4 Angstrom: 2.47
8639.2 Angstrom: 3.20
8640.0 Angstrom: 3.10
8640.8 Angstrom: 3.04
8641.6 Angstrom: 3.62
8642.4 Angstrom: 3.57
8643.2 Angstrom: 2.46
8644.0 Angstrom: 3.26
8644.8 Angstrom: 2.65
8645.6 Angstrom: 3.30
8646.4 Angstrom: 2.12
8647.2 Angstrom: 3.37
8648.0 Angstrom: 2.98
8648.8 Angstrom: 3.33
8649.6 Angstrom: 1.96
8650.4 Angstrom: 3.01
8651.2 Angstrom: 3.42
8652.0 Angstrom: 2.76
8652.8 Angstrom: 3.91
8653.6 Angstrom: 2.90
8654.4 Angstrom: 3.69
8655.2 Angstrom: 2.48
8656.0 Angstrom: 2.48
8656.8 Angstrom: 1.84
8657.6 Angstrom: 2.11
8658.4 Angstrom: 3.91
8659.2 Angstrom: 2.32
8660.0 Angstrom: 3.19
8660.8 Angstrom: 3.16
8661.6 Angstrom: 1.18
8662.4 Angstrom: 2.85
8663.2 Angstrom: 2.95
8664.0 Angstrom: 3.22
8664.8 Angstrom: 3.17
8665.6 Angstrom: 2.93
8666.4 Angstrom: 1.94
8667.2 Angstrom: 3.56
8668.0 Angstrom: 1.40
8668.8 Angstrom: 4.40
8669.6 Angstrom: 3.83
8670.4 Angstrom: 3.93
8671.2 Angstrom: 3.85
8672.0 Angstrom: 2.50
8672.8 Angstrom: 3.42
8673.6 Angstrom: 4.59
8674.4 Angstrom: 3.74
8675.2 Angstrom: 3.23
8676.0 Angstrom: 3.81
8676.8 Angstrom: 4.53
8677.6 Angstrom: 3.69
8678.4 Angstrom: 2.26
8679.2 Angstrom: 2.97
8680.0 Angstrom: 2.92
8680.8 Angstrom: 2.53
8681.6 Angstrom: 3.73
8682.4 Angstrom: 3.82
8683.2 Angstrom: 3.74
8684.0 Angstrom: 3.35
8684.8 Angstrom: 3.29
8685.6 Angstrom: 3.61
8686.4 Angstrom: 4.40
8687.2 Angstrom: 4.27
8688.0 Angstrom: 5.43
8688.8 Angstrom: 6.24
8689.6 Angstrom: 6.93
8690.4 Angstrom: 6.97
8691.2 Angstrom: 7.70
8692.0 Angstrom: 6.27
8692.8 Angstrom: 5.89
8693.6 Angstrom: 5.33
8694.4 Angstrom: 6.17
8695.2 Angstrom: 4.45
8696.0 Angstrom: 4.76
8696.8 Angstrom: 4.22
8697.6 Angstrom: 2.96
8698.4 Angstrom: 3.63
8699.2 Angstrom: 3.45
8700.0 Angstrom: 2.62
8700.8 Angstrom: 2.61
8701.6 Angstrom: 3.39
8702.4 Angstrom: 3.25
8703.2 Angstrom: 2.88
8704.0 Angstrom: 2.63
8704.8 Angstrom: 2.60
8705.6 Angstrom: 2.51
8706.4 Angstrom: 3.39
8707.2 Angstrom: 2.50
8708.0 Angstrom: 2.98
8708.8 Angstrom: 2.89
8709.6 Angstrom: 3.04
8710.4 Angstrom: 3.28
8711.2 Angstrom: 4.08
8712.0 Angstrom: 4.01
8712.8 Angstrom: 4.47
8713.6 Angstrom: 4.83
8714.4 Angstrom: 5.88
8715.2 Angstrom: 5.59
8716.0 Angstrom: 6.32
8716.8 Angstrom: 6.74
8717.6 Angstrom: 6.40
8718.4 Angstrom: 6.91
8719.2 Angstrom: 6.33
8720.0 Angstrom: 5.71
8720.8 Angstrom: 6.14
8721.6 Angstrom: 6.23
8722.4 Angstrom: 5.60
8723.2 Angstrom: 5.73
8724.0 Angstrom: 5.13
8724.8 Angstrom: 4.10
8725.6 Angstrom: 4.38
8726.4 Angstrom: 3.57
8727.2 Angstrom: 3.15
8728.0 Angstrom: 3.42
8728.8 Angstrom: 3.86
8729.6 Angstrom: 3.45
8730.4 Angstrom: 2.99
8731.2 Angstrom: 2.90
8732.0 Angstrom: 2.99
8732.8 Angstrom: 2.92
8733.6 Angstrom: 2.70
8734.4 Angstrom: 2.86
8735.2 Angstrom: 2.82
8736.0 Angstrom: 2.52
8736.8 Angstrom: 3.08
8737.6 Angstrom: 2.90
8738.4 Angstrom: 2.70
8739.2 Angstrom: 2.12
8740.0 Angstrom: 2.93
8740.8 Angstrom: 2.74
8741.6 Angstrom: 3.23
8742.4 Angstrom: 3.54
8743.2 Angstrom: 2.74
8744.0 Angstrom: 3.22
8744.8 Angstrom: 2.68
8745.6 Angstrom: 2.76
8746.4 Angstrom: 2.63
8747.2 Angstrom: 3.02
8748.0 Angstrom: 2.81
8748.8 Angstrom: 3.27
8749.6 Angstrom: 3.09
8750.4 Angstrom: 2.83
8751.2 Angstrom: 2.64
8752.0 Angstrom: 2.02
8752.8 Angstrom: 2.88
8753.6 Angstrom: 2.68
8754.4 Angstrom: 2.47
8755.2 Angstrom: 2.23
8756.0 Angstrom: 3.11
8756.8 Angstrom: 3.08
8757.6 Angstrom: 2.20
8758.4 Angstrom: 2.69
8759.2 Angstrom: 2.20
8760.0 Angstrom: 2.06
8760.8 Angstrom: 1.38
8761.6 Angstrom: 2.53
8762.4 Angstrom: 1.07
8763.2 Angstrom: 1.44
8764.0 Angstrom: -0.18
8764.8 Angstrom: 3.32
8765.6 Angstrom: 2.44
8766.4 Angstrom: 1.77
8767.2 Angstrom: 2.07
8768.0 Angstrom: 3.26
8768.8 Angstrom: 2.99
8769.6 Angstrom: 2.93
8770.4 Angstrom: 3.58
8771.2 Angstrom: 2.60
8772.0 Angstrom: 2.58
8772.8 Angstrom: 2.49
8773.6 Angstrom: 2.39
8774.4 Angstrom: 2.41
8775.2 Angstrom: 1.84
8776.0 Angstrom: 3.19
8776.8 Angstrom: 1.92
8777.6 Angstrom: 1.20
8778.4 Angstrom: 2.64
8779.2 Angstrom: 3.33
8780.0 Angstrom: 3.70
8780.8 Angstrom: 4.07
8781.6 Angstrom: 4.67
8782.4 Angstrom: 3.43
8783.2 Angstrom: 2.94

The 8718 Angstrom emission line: [N II]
